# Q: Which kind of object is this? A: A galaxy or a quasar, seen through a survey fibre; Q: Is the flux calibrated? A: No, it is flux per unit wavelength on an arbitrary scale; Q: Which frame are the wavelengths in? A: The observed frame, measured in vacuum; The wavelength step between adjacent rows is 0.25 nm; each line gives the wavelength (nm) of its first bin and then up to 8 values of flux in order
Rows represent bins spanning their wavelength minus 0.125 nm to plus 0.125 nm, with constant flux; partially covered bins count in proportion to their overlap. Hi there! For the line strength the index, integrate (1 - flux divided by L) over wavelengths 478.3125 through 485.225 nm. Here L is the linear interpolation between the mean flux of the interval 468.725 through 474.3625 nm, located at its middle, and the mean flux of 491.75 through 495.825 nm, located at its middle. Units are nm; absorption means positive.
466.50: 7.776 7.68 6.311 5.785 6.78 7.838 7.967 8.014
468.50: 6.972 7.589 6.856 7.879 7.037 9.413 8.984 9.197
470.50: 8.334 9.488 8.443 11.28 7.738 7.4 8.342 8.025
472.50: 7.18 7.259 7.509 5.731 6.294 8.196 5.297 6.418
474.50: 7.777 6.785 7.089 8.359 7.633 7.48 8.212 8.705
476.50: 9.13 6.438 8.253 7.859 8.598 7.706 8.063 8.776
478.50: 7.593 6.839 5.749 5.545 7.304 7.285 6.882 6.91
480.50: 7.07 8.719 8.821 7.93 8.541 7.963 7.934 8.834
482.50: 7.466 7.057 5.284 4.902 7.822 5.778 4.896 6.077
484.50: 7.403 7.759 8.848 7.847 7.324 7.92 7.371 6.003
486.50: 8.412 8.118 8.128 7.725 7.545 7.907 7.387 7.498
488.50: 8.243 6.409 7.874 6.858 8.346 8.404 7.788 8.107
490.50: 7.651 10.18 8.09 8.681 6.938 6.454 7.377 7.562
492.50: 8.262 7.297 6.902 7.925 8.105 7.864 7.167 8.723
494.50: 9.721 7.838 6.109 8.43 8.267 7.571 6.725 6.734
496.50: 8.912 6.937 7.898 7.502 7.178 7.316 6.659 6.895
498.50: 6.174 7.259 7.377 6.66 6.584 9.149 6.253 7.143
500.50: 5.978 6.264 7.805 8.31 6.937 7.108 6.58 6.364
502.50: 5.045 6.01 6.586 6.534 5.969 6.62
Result 0.55 nm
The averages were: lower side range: 7.83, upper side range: 7.78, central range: 7.18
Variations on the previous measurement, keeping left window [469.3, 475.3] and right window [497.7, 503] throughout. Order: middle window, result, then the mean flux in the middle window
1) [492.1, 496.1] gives -0.41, 7.78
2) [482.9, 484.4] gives 0.32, 5.83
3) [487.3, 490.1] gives -0.16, 7.66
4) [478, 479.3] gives 0.09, 7.09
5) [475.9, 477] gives -0.07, 8.13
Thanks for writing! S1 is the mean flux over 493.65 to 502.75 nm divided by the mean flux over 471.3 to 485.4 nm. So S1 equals 1.0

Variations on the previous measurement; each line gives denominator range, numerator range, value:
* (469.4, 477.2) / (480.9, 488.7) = 0.95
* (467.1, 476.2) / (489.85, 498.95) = 0.99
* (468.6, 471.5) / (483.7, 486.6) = 0.84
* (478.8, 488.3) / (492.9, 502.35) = 1.01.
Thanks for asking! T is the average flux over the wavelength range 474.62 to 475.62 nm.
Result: 7.47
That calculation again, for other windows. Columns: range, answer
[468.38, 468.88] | 7.28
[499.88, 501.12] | 6.69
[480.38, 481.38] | 8.14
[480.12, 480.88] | 7.57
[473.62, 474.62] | 6.91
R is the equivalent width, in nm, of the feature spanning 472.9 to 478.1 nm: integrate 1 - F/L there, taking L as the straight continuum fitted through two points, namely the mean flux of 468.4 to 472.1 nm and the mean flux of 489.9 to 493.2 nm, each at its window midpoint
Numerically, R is 0.45 nm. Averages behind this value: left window 8.34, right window 7.79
